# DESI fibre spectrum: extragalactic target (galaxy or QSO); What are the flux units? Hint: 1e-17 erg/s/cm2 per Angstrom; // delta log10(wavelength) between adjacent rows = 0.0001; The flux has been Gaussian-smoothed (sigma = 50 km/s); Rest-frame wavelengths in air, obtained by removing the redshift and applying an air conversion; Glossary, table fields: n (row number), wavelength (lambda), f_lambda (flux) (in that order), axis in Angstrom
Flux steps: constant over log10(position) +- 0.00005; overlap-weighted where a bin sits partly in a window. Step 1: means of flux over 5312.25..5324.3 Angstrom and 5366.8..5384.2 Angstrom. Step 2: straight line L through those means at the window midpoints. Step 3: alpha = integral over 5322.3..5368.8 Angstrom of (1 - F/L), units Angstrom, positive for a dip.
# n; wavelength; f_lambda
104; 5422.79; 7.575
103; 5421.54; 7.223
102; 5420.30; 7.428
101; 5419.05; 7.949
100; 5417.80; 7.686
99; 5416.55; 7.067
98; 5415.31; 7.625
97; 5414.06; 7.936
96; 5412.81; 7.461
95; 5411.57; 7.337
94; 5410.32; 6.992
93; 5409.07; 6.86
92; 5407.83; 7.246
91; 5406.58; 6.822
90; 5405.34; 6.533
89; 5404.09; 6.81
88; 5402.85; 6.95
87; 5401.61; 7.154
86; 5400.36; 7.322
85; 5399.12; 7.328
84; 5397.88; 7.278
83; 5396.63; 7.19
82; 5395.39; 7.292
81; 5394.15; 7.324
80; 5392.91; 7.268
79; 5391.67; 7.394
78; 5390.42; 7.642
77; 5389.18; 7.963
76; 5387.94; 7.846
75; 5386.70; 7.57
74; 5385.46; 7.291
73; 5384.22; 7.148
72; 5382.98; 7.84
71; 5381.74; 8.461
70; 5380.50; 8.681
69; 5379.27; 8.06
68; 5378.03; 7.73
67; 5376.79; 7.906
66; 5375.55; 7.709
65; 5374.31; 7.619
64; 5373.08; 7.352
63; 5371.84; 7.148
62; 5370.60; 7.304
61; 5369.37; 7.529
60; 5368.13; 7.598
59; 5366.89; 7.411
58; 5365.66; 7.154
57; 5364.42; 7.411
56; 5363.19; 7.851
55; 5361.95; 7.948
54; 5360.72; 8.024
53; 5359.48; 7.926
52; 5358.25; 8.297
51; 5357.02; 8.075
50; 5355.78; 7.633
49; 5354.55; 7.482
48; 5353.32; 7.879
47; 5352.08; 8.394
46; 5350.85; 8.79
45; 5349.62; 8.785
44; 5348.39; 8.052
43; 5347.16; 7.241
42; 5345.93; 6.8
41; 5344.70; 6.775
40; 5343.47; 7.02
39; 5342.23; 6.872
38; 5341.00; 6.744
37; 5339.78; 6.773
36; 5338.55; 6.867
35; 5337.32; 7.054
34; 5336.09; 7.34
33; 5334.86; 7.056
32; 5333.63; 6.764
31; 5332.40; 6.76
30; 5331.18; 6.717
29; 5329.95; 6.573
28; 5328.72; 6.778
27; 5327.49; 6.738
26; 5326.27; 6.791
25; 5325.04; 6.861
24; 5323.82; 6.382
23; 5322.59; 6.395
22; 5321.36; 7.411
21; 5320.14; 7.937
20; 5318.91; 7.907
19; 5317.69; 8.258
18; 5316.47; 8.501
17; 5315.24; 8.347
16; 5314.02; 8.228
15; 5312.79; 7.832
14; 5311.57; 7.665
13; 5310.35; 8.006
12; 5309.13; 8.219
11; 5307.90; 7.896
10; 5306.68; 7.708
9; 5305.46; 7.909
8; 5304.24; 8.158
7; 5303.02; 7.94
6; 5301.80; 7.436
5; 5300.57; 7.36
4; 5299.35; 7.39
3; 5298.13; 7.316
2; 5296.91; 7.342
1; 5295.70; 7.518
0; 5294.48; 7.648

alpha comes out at 2.43 Angstrom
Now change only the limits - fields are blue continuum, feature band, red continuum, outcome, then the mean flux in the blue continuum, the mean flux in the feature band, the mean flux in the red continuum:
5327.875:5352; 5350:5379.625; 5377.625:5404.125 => -1.7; 7.17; 7.76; 7.54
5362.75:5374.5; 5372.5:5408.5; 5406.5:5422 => -0.3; 7.43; 7.47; 7.38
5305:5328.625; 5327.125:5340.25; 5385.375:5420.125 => 1.2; 7.61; 6.85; 7.33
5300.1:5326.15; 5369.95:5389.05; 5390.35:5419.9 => -0.9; 7.71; 7.72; 7.26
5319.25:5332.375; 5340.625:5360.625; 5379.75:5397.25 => -1.4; 6.88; 7.69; 7.64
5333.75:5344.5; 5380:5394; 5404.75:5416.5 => -1.2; 6.95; 7.71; 7.2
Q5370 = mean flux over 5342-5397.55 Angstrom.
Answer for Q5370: 7.66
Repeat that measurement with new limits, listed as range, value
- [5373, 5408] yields 7.48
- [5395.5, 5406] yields 7.08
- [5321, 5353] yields 7.11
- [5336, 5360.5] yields 7.55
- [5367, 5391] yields 7.7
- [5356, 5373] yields 7.65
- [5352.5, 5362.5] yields 7.92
